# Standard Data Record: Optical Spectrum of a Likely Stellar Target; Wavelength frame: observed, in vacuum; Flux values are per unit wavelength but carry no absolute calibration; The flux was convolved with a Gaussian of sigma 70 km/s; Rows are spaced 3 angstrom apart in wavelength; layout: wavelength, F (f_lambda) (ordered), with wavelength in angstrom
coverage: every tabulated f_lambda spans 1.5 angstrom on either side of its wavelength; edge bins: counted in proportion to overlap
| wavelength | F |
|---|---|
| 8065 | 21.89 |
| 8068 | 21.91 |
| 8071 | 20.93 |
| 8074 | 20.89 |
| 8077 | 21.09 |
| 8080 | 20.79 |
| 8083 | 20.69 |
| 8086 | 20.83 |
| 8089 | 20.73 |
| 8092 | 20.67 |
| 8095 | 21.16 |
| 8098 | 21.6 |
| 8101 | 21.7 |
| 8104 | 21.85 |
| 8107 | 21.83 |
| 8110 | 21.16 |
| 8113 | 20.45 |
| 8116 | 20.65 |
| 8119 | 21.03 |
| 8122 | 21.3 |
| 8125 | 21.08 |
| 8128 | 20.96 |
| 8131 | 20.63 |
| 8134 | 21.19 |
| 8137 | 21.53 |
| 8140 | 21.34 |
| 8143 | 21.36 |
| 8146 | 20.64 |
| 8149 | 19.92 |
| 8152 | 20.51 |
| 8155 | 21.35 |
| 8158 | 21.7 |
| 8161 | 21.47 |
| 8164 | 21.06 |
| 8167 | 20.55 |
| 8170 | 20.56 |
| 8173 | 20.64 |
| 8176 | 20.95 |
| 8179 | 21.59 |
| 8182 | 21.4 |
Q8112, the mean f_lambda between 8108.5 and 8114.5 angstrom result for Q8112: 20.8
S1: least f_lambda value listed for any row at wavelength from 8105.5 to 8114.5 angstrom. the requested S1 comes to 20.45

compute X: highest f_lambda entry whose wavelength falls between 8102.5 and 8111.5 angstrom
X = 21.85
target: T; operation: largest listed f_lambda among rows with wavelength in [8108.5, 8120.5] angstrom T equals 21.16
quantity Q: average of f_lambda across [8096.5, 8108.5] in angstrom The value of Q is 21.7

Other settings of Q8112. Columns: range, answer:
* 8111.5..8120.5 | 20.7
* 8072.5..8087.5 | 20.9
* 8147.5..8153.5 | 20.2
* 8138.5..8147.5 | 21.1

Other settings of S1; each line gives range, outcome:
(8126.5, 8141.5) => 20.63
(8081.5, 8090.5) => 20.69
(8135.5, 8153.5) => 19.92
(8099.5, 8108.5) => 21.7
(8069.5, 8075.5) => 20.89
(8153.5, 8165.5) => 21.06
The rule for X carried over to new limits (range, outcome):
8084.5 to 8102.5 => 21.7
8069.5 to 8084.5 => 21.09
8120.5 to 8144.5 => 21.53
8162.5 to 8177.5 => 21.06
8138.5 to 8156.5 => 21.36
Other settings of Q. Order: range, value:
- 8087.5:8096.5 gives 20.9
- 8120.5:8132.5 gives 21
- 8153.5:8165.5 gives 21.4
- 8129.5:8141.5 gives 21.2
